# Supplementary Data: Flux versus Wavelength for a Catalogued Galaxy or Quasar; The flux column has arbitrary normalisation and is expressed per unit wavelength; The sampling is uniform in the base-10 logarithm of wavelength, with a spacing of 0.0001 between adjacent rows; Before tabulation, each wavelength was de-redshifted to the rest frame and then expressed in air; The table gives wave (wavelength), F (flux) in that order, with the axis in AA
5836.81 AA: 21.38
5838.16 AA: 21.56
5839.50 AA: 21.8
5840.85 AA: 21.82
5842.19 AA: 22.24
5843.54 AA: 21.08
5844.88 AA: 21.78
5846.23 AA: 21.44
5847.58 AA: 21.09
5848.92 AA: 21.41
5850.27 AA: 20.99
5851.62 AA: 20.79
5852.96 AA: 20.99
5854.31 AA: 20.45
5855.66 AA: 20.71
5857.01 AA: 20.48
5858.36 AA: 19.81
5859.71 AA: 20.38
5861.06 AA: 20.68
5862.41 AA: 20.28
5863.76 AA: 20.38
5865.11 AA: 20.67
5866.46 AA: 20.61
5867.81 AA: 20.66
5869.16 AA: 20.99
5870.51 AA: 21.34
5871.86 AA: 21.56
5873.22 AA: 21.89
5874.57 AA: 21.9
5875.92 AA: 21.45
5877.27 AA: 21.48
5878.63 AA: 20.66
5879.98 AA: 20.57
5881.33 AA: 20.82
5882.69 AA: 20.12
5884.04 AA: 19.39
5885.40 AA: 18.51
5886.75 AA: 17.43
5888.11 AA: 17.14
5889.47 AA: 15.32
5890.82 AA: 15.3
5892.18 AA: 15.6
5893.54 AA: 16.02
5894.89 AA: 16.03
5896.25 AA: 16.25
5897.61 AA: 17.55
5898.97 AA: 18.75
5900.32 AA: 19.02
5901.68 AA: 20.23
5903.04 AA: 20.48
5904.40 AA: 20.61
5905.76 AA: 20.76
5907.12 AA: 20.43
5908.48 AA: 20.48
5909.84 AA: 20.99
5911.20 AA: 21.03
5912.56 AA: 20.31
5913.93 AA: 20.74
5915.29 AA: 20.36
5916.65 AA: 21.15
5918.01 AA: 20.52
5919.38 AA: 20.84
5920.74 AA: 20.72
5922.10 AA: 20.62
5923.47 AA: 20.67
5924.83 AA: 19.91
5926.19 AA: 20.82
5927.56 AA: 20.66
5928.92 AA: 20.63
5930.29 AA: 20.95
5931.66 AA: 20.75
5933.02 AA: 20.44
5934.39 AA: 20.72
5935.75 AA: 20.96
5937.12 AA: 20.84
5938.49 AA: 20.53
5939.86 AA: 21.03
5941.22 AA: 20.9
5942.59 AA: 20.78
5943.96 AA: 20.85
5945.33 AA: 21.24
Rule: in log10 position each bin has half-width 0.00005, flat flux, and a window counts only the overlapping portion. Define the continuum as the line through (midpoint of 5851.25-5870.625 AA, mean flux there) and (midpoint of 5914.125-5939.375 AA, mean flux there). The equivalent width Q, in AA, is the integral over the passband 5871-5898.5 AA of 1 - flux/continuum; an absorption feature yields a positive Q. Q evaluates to 2.5 AA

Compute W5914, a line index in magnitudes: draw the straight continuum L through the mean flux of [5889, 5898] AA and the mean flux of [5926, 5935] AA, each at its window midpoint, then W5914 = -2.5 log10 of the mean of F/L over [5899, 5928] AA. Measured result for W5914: -0.11 mag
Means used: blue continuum 16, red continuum 20.7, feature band 20.5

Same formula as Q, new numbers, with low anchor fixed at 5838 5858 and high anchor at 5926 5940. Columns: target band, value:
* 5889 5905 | 2.54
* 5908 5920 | 0.07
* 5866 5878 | -0.15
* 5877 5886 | 0.36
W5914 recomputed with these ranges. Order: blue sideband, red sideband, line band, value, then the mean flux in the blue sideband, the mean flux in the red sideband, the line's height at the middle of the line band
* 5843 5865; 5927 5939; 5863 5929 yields 0.051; 20.8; 20.7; 20.8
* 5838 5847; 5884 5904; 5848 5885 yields -0.058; 21.7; 17.5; 19.7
